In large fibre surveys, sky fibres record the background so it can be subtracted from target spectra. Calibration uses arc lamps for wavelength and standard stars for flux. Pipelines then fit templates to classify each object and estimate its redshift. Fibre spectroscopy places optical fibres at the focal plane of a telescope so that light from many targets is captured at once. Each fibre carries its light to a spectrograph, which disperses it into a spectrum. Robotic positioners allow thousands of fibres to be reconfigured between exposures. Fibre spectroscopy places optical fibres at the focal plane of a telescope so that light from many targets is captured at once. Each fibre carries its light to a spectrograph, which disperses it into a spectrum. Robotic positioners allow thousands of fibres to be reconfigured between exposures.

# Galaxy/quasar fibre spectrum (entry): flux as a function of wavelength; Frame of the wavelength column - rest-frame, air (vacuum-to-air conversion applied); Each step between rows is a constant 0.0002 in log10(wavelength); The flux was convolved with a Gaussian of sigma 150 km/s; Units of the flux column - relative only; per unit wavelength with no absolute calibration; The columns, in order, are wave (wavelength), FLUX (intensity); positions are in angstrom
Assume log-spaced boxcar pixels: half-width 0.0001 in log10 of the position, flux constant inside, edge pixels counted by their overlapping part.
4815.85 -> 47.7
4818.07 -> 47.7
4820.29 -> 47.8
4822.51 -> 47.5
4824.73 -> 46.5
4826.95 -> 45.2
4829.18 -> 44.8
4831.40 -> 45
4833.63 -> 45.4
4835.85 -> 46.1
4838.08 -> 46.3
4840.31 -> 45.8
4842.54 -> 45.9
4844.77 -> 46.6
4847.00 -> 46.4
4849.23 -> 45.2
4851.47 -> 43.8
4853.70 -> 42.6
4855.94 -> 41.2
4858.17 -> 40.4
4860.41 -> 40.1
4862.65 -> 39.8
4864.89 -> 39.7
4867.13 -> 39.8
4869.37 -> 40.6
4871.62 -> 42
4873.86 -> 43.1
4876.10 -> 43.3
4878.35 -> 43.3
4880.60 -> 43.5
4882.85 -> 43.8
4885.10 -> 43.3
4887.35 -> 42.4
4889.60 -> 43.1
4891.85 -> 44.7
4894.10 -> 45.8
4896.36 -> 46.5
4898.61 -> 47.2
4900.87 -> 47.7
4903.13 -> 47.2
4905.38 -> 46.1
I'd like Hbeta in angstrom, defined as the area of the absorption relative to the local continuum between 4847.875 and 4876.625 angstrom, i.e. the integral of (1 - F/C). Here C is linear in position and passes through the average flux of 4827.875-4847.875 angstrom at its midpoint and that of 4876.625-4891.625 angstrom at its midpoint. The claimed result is 1.82 angstrom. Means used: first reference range 45.8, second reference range 43.3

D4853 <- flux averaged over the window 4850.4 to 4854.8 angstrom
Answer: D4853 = 43.2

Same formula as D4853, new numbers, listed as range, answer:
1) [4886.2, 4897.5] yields 44.5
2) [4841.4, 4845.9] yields 46.3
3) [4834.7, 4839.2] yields 46.2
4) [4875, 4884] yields 43.4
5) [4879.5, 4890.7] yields 43.2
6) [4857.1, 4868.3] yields 40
